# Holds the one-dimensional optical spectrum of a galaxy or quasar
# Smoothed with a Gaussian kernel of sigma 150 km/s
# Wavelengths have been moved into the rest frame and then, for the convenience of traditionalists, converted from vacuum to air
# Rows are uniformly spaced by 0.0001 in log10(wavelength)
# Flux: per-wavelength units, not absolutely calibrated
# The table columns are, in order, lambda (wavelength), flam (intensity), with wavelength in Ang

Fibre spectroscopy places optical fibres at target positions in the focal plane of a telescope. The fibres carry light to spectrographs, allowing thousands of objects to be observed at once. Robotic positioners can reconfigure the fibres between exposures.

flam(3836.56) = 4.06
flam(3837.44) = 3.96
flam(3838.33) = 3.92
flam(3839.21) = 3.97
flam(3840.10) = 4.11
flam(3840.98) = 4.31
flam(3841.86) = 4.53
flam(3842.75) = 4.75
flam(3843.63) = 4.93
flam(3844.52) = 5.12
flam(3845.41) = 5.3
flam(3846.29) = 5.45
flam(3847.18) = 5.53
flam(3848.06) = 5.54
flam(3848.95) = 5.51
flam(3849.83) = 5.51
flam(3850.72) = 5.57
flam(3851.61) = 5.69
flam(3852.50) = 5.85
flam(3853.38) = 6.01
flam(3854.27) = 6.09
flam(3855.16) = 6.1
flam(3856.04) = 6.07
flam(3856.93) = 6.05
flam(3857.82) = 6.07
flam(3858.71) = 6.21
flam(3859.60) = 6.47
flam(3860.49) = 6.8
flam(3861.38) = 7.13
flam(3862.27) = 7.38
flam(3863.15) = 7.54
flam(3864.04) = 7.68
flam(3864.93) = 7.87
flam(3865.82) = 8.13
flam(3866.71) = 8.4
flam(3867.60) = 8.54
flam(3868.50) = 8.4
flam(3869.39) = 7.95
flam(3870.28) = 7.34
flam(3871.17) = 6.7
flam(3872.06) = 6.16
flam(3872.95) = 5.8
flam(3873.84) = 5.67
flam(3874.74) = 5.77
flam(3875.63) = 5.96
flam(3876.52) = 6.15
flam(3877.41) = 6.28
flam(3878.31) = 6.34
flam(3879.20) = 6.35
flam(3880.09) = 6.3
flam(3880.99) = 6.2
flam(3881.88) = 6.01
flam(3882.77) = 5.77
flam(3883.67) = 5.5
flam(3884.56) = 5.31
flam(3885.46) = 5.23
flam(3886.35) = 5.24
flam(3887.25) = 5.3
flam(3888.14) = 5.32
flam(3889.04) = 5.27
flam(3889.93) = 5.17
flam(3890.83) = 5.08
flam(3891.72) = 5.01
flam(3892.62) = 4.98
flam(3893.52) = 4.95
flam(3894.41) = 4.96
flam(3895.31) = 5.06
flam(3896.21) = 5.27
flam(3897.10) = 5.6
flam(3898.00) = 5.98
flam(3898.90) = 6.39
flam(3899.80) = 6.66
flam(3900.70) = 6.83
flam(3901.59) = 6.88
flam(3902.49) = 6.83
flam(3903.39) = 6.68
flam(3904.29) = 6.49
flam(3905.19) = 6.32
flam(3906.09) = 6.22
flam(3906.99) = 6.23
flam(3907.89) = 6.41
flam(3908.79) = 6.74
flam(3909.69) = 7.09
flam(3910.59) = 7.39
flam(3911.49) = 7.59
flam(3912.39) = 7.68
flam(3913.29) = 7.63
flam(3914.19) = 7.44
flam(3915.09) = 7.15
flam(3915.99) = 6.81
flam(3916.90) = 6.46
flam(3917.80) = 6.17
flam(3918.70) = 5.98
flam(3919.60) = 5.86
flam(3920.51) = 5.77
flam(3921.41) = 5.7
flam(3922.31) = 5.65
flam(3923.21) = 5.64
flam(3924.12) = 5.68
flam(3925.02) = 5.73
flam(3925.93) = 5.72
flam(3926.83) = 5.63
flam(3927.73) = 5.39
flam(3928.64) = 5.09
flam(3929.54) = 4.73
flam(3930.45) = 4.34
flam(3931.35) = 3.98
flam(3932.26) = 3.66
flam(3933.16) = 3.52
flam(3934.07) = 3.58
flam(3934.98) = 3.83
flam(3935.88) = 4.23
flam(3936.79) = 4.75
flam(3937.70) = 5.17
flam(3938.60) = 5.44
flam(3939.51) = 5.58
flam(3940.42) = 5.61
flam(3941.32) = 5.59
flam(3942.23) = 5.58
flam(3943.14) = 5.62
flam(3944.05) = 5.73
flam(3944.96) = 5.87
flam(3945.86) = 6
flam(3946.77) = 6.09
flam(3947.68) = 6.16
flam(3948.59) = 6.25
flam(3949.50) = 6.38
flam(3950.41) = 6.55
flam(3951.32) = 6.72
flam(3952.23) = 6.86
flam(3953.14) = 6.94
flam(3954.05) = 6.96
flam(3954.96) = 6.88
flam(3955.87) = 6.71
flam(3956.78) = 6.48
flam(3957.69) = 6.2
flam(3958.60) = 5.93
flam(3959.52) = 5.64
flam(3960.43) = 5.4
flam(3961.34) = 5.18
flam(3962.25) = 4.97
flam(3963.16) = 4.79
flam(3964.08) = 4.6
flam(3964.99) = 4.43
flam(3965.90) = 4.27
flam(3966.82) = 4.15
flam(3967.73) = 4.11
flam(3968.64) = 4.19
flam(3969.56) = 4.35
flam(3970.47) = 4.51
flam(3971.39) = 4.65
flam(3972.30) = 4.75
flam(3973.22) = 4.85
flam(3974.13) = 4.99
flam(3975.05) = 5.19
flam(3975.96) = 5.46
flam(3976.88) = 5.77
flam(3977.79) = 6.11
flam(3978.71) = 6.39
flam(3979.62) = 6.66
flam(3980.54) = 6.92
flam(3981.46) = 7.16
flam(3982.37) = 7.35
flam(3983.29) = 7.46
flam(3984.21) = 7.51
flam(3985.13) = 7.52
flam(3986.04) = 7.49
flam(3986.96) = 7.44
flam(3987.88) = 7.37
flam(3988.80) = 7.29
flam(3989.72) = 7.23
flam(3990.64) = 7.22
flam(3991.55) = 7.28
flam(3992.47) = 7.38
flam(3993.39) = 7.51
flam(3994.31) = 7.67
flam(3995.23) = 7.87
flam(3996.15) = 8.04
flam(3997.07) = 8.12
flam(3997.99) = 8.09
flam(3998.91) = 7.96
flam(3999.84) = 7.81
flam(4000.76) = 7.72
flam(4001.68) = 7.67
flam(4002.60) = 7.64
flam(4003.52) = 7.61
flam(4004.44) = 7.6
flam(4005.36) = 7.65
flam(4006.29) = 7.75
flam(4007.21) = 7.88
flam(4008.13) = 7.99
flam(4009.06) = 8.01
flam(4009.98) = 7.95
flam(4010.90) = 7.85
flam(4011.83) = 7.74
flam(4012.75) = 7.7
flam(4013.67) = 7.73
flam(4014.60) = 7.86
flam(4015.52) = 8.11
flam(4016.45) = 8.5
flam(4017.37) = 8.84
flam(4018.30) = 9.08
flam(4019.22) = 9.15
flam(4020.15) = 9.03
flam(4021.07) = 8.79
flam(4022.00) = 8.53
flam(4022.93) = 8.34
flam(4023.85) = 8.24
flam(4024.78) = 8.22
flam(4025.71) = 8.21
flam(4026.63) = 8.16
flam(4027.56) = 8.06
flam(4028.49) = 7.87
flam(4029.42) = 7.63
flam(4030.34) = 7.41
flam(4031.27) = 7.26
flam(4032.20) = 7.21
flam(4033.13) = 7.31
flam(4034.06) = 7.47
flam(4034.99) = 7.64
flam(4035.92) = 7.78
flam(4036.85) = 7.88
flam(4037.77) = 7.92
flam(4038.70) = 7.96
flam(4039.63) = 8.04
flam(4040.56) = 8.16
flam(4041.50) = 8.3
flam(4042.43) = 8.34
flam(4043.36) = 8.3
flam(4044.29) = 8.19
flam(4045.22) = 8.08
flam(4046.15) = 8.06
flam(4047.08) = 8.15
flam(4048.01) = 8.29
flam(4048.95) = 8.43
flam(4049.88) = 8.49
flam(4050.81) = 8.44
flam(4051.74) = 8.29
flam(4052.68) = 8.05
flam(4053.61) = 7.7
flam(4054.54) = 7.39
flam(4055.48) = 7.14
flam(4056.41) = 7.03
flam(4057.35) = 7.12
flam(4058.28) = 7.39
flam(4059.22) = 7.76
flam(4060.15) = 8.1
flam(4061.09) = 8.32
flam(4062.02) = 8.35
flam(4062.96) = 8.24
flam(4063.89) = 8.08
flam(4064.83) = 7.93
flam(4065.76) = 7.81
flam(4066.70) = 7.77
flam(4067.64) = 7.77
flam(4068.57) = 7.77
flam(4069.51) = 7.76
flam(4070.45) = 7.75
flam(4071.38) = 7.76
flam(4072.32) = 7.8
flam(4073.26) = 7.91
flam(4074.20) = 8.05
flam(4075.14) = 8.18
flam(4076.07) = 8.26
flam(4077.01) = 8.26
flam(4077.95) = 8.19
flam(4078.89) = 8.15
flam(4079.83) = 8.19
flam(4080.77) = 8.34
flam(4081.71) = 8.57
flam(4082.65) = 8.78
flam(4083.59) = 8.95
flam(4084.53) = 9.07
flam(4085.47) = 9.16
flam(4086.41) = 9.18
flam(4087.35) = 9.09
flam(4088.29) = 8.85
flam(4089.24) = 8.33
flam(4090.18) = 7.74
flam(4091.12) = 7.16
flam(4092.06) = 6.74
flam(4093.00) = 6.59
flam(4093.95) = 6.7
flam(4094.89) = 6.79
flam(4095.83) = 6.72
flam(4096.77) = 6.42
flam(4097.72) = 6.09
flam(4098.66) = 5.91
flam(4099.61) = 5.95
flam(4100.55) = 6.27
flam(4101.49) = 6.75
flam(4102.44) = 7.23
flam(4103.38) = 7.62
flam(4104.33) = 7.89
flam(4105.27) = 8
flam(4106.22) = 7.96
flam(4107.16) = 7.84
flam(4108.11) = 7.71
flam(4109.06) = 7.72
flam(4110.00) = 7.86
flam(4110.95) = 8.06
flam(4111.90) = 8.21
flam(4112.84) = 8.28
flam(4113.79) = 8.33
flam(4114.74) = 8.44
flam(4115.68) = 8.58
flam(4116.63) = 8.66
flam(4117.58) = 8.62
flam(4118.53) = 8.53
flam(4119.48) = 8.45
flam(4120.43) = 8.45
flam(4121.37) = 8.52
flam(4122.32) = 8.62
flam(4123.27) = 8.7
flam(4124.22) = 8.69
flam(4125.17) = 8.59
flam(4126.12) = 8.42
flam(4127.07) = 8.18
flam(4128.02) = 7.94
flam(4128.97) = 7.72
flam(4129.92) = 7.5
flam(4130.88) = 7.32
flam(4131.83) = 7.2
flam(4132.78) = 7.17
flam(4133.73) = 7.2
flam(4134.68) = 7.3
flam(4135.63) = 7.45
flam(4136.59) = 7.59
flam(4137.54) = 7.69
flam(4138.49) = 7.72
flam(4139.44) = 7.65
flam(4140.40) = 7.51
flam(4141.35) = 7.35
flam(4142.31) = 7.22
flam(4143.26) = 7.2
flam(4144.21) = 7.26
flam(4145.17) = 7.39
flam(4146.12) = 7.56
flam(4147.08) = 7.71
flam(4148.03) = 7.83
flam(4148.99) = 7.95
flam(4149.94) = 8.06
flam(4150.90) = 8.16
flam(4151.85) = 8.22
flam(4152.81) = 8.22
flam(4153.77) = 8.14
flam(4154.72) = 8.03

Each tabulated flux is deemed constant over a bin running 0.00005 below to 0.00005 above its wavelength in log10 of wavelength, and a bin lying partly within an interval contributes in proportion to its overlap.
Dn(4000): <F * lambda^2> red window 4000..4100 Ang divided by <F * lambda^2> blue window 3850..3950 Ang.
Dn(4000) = 1.42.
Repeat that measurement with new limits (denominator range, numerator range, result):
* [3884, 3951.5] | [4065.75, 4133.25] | 1.50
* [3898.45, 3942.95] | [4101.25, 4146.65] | 1.49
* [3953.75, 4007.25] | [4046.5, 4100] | 1.27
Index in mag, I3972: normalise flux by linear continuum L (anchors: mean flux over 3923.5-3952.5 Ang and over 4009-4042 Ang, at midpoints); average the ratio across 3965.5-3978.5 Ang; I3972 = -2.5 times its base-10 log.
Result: 0.304 mag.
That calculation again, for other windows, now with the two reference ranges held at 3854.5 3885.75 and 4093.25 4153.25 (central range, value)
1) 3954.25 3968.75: 0.30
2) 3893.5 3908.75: 0.10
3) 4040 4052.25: -0.12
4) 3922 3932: 0.30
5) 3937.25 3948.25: 0.21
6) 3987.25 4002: -0.07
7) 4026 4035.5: -0.05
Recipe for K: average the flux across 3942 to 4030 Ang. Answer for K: 6.89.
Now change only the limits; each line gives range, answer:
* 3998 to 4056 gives 8.01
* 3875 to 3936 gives 5.81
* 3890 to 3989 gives 5.84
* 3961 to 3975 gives 4.6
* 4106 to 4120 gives 8.22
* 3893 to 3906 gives 6.06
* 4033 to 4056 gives 8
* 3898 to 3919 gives 6.77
